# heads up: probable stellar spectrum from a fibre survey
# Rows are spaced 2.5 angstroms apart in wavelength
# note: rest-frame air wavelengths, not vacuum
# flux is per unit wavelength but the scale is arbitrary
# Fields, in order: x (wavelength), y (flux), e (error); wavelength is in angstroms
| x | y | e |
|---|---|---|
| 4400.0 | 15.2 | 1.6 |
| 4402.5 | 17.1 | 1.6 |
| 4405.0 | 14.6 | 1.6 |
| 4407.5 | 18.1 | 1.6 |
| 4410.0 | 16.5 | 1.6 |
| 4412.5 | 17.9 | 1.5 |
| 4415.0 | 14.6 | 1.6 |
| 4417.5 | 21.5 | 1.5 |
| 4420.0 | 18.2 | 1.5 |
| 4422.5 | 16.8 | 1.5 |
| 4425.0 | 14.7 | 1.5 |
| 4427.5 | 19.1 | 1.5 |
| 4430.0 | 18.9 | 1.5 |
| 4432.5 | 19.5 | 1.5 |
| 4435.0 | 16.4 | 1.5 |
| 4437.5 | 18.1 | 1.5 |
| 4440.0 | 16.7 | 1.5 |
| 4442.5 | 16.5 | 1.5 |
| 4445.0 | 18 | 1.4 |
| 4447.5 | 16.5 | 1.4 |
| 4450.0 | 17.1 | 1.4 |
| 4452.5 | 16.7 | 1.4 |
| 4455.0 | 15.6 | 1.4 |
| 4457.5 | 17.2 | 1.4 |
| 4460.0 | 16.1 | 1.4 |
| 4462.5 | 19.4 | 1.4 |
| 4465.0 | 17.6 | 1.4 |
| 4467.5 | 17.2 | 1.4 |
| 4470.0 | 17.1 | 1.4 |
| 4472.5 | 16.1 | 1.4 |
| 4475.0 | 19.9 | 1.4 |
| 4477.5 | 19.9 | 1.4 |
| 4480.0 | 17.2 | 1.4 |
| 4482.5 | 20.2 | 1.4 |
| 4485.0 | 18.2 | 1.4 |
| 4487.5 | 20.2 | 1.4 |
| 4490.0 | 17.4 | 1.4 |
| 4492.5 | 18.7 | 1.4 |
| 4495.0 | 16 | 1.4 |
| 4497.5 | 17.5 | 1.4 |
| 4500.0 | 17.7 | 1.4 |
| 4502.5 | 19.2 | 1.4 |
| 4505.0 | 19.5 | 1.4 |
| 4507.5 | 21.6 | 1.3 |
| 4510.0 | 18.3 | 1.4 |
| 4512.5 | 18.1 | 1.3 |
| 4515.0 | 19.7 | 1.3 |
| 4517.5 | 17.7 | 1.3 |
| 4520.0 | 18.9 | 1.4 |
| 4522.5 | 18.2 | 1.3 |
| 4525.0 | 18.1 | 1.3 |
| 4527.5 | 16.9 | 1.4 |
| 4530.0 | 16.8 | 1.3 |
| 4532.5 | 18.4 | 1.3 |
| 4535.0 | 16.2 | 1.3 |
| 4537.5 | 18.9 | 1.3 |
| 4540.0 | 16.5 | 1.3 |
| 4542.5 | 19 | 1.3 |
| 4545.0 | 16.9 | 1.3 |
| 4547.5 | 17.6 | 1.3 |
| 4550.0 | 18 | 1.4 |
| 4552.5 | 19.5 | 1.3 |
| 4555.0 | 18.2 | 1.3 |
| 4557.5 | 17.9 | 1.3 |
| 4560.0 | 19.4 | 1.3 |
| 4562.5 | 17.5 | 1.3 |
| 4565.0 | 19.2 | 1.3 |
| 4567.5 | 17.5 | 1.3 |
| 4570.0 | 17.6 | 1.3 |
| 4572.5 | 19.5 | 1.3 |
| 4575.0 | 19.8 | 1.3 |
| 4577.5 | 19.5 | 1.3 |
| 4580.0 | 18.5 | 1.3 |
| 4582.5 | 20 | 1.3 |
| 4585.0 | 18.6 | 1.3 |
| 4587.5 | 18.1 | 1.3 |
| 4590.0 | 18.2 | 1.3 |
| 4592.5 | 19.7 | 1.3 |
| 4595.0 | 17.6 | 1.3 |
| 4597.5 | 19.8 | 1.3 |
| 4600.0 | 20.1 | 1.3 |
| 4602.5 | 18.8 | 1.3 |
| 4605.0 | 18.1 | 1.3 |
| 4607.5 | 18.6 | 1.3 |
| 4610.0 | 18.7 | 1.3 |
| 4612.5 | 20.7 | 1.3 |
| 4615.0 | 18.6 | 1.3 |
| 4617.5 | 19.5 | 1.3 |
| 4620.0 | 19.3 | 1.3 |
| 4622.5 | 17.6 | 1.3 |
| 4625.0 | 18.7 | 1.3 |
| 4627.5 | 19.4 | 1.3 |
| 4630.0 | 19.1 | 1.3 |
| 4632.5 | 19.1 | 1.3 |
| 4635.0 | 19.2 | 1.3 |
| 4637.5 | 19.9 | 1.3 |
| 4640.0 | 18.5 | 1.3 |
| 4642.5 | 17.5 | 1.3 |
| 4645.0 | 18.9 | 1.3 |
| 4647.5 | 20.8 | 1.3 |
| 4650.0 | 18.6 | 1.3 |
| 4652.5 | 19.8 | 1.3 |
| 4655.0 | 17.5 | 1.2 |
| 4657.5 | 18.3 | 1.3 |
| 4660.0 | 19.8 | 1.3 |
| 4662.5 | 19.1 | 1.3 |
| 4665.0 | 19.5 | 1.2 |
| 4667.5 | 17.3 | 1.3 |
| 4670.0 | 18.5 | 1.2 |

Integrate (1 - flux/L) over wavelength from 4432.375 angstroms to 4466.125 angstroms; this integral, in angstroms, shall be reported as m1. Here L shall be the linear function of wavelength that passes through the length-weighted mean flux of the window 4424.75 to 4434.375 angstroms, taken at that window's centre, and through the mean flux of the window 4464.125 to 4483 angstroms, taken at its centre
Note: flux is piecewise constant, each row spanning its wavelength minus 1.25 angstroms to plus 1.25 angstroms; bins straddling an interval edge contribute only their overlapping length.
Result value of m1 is 1.9 angstroms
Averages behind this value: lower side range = 18.3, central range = 17.2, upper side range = 18.1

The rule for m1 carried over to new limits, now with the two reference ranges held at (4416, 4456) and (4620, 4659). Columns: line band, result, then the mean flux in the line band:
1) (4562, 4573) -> 0.1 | 18.2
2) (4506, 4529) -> -0.7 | 18.6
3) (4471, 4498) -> -0.7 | 18.3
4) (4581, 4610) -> -0.4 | 18.9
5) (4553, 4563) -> 0.0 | 18.4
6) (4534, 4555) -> 0.4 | 17.9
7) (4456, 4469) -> 0.2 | 17.5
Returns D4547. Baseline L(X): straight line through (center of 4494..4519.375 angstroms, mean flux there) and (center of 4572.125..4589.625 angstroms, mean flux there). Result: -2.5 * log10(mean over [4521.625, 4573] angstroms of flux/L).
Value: 0.05 mag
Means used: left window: 18.6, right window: 19.1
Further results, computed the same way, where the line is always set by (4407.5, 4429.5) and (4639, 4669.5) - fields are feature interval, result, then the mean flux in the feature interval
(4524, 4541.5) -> 0.044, 17.4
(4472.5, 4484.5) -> -0.063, 18.9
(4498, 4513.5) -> -0.060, 19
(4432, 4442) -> 0.009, 17.4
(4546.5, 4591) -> -0.016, 18.6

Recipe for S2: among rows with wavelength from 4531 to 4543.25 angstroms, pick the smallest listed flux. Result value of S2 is 16.2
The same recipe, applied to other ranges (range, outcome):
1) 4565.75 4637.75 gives 17.5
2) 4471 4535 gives 16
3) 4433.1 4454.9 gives 16.4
